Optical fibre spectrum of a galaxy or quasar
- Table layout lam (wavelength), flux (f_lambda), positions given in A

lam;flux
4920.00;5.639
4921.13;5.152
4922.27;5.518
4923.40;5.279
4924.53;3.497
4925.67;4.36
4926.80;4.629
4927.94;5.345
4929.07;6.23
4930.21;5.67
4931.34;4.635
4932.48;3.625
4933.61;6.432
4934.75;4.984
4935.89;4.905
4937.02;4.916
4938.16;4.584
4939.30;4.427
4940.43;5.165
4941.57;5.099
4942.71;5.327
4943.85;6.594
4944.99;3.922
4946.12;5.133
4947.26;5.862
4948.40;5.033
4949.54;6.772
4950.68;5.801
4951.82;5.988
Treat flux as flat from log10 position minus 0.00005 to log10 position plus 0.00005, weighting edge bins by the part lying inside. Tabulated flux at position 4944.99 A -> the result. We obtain 3.922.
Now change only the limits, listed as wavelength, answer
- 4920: 5.639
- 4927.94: 5.345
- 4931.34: 4.635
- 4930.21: 5.67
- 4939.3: 4.427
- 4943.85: 6.594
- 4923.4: 5.279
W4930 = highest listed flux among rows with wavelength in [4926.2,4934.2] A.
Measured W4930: 6.432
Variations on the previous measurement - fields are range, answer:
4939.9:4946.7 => 6.594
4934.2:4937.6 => 4.984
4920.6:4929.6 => 6.23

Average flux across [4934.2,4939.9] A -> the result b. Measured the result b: 4.77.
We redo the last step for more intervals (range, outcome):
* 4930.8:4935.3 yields 4.92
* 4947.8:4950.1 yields 5.9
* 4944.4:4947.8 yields 4.98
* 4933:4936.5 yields 5.42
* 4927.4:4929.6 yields 5.8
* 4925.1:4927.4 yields 4.5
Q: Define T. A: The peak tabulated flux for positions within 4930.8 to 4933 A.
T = 4.635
